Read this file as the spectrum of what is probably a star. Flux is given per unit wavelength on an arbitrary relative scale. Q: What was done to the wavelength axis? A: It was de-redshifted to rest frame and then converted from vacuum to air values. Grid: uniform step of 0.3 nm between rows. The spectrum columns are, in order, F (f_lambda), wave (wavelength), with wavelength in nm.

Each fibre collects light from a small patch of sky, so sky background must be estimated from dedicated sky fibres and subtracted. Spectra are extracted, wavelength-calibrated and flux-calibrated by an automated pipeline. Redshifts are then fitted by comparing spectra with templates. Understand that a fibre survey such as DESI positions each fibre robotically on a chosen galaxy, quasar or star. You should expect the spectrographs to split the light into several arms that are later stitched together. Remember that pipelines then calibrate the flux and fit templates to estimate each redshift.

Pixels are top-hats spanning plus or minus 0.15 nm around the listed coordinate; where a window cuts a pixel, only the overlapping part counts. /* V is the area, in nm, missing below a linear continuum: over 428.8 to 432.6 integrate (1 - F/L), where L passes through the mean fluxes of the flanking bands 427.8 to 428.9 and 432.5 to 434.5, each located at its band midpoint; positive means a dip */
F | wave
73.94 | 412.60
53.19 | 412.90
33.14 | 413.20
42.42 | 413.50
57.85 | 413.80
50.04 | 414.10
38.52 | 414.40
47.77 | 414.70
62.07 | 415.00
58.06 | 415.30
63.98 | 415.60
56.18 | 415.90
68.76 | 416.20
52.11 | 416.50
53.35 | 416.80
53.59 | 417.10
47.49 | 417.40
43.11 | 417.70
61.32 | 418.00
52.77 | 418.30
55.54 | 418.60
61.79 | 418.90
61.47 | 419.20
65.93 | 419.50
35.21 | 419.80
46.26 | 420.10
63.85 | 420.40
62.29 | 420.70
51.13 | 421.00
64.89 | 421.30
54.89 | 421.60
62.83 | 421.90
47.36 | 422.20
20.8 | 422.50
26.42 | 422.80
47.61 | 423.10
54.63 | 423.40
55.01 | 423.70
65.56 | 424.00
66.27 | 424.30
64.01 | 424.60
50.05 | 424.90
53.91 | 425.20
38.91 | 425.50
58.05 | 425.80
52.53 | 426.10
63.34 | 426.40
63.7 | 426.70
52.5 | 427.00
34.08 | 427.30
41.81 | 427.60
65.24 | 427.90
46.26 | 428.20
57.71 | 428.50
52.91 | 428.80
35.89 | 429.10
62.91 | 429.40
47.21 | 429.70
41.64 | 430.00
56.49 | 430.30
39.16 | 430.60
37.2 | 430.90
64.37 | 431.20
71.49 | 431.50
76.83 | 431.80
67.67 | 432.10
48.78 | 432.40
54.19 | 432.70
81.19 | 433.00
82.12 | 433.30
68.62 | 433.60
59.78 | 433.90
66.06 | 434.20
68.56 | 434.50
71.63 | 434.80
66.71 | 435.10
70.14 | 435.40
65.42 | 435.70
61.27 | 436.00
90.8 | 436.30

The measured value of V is 0.447 nm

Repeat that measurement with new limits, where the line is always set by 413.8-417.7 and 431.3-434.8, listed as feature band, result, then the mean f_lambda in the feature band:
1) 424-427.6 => 0.449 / 54.3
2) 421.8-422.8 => 0.322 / 40.1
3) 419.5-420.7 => 0.108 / 52.4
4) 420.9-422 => 0.001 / 58.6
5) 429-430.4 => 0.348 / 49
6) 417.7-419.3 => -0.022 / 57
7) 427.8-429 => 0.184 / 54.3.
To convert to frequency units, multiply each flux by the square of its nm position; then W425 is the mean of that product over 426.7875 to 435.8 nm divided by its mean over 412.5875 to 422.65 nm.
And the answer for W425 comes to 1.2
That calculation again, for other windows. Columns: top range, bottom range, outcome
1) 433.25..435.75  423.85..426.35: 1.27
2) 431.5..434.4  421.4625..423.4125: 1.60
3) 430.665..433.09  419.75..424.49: 1.24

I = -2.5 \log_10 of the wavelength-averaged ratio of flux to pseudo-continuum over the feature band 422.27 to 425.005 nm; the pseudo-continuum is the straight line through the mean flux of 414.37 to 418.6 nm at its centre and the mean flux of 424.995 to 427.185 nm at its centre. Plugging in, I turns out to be 0.092 mag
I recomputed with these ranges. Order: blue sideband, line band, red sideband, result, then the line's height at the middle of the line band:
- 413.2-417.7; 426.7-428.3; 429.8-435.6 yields 0.20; 59.7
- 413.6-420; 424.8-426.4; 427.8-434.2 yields 0.10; 56.7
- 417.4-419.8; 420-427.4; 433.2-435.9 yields 0.13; 59.6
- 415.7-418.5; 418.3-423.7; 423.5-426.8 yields 0.08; 55.8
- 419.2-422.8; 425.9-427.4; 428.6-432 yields -0.03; 52.8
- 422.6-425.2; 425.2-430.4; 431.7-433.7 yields 0.16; 59.8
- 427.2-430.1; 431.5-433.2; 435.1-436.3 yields -0.13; 59.4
